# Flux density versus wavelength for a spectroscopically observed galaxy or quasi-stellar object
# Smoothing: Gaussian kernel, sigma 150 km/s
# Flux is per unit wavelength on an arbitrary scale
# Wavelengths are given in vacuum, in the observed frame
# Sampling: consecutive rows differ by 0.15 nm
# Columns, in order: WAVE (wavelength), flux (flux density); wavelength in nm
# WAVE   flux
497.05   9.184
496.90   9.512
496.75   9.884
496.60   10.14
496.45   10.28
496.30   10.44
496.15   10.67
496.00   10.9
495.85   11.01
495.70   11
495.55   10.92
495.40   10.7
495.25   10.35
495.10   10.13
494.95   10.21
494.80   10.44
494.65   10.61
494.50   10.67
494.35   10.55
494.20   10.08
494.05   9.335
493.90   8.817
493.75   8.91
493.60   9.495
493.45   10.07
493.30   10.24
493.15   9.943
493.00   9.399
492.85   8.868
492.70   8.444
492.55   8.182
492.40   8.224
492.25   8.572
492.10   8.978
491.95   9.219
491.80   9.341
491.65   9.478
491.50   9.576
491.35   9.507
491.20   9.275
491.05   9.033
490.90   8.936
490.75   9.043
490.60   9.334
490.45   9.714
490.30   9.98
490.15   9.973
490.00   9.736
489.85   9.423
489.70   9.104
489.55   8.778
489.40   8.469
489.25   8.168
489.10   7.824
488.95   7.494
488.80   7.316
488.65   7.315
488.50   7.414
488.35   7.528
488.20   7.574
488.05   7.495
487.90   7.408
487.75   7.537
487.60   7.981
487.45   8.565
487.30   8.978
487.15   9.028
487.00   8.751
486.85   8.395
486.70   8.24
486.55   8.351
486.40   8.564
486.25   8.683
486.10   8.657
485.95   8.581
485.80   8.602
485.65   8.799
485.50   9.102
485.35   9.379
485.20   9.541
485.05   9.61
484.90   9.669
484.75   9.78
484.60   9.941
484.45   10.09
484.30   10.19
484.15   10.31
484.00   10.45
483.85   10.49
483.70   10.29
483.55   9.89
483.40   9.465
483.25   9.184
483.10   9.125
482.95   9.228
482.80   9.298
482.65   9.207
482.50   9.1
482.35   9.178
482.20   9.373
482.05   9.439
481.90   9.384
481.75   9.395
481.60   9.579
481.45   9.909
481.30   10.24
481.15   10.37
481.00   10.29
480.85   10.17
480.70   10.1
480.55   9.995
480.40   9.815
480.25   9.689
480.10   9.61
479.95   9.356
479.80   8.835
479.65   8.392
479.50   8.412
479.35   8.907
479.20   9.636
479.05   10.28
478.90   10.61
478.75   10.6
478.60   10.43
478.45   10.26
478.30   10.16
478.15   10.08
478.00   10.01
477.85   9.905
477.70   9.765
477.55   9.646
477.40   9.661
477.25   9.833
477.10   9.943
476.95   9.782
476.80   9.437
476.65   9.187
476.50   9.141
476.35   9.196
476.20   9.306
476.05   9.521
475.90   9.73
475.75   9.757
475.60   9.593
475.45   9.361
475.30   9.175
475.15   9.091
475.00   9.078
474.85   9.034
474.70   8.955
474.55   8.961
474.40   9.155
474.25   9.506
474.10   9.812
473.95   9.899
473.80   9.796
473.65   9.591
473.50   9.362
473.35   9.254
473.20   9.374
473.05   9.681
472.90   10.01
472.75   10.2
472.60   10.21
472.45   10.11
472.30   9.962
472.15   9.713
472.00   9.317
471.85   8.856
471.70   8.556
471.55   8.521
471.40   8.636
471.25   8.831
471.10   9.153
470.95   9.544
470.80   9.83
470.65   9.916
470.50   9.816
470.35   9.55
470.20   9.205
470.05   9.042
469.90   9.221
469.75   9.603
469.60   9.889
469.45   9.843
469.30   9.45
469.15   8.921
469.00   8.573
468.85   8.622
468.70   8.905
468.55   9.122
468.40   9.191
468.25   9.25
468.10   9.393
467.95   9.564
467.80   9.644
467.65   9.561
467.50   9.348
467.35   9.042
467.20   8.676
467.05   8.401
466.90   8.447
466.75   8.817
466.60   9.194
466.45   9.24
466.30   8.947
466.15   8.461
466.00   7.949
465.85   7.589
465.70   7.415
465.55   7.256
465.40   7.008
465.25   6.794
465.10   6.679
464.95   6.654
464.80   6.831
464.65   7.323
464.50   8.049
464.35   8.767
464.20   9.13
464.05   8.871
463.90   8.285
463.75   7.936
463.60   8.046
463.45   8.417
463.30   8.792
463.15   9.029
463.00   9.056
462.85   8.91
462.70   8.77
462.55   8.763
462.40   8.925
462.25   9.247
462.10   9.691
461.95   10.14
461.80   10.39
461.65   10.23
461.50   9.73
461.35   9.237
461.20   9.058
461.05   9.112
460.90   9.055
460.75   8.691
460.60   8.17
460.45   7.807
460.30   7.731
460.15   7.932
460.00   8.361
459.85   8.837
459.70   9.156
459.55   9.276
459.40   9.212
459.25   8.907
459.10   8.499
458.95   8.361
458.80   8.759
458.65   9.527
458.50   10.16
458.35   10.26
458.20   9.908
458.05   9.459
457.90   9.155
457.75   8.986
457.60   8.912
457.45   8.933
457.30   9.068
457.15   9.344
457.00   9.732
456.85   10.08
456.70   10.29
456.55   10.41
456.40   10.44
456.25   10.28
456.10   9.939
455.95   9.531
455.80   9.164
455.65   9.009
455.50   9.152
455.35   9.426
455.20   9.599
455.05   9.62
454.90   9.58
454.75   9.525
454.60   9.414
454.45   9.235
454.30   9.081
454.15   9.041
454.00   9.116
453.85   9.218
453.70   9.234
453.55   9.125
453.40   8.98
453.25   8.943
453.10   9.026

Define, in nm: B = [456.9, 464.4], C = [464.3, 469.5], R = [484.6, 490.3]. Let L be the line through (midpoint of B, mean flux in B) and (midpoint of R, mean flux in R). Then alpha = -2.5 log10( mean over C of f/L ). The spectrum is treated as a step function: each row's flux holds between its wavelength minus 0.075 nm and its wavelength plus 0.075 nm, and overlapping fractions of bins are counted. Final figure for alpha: 0.05 mag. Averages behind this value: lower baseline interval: 9.02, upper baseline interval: 8.57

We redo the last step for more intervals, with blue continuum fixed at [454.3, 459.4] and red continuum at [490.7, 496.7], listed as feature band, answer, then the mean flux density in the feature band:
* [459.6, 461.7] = 0.085 mag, 8.78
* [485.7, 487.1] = 0.137 mag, 8.55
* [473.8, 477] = 0.027 mag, 9.37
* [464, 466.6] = 0.211 mag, 7.85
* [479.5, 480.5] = 0.047 mag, 9.24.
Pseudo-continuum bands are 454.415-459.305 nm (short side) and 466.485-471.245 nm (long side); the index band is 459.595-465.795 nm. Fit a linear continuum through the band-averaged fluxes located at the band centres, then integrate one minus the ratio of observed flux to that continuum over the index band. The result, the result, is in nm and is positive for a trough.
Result 0.58 nm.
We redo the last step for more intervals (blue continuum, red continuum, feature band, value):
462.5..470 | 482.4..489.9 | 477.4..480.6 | -0.36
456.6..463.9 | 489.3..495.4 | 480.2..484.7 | -0.20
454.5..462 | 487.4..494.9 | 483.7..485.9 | -0.17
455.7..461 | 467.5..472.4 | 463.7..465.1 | 0.20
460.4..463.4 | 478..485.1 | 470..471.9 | 0.05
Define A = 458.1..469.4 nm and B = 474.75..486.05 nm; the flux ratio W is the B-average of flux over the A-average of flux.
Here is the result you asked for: 1.1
